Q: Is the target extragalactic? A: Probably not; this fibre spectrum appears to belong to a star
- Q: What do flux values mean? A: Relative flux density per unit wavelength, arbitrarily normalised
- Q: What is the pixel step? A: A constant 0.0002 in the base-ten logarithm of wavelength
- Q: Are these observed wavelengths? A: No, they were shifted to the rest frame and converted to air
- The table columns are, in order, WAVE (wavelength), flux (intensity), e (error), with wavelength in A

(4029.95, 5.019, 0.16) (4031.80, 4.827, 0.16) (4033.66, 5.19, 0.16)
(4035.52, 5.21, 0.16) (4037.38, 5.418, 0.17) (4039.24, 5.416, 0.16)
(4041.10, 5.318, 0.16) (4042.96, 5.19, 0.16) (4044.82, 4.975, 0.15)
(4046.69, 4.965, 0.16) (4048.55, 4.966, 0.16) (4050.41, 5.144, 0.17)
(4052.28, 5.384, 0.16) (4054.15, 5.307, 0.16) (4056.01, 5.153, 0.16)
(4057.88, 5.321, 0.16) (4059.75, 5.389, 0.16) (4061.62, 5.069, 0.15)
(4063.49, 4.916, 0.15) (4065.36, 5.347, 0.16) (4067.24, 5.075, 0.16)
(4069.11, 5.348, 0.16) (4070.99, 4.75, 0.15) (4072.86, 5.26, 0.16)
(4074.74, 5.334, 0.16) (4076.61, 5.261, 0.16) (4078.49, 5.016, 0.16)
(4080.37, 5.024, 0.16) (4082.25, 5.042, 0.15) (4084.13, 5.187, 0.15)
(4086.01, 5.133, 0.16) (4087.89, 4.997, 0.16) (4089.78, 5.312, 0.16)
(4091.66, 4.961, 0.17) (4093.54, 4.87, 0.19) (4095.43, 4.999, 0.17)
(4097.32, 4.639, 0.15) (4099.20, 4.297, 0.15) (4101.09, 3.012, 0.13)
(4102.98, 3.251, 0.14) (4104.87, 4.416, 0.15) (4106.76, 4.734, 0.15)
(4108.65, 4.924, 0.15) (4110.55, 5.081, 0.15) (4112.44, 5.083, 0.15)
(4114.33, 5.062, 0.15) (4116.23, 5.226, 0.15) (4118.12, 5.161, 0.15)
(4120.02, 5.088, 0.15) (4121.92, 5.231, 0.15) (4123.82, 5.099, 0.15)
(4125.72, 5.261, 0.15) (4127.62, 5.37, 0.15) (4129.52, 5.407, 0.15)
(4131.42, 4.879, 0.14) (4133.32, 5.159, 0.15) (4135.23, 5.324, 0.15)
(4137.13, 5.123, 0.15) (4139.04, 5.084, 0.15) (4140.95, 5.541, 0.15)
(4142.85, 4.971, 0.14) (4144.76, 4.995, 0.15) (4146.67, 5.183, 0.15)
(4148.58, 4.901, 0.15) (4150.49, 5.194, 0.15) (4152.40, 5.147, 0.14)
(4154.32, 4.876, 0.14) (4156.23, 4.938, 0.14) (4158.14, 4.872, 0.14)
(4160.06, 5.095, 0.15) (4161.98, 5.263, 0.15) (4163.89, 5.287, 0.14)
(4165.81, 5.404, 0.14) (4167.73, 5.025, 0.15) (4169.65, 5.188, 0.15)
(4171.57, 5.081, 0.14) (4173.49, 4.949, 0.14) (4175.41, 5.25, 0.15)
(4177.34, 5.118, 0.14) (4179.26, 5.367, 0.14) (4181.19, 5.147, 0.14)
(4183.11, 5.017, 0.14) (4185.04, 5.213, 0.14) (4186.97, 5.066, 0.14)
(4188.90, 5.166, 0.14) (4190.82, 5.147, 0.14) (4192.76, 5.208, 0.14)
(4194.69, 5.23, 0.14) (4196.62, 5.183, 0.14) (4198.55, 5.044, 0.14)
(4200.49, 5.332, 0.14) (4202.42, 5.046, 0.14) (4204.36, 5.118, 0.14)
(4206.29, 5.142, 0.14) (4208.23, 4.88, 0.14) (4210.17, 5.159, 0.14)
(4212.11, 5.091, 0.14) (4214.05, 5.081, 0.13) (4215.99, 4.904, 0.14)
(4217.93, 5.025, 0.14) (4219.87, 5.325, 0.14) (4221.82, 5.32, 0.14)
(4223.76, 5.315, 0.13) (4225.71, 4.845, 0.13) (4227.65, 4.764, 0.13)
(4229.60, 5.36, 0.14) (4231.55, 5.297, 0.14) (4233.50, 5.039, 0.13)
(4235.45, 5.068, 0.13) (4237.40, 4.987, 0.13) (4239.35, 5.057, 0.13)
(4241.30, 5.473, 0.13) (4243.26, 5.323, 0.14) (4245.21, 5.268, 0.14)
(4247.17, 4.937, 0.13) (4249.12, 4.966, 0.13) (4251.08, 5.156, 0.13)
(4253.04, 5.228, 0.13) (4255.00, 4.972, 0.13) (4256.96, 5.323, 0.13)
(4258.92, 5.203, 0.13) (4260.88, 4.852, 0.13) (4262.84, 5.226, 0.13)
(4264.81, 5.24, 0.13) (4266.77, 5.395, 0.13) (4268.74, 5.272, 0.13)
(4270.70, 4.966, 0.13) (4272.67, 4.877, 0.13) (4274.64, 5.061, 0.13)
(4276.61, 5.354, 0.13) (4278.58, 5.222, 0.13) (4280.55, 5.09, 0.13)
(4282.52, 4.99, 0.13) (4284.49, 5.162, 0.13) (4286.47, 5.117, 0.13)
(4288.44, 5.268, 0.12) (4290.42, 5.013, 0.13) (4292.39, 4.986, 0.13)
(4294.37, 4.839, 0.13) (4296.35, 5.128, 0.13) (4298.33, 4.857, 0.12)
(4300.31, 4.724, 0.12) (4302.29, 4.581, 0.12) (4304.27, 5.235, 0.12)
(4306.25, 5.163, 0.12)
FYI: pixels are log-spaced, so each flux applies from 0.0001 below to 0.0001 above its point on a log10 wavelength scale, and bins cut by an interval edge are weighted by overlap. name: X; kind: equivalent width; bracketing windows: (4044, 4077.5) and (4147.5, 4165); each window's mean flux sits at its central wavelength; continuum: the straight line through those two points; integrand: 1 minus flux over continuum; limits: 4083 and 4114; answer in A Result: 2.6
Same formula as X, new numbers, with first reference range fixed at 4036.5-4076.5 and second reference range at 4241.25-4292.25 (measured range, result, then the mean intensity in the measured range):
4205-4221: 0.24 A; 5.08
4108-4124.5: 0.22 A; 5.11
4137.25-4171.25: 0.36 A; 5.11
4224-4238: 0.23 A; 5.07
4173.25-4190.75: 0.04 A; 5.15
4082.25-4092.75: 0.16 A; 5.11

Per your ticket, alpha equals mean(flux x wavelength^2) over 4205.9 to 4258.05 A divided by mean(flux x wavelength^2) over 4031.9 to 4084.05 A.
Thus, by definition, 1.08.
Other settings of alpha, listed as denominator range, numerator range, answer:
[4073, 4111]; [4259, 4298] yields 1.17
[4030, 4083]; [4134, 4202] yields 1.05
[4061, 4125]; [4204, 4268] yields 1.12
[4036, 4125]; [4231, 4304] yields 1.11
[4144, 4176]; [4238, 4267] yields 1.06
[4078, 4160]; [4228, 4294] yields 1.11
